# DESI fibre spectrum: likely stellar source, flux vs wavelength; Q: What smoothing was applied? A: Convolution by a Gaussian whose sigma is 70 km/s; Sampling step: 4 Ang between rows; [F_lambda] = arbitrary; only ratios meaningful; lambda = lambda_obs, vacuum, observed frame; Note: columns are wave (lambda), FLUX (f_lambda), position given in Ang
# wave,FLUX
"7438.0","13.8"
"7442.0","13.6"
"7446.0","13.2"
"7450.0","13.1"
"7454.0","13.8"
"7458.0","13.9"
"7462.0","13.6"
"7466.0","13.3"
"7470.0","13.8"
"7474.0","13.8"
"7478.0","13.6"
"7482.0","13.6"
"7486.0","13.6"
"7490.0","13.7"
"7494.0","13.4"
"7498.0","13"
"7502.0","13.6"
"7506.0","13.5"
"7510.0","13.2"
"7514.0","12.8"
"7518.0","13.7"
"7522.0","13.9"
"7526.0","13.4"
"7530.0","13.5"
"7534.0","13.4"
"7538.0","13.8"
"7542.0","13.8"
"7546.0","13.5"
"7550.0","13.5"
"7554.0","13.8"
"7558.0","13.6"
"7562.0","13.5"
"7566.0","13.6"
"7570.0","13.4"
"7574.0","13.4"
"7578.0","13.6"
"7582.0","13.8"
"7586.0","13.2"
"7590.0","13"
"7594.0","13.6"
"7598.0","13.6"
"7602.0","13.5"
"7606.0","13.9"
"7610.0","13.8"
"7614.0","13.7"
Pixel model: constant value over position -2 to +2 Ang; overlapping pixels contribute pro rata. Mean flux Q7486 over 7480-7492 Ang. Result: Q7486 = 13.6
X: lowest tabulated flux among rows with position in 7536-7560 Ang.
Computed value 13.5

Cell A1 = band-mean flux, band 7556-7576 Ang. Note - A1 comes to 13.5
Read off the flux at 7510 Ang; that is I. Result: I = 13.2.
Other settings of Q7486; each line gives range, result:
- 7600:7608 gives 13.7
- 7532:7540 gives 13.6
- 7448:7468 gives 13.5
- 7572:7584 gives 13.6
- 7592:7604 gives 13.6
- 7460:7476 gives 13.6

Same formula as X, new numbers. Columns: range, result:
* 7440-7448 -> 13.2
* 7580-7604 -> 13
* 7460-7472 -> 13.3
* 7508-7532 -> 12.8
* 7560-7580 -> 13.4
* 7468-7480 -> 13.6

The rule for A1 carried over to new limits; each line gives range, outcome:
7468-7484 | 13.7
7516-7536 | 13.6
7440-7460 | 13.5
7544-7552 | 13.5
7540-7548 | 13.7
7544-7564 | 13.6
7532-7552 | 13.6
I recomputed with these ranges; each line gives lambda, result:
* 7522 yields 13.9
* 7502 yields 13.6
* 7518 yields 13.7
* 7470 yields 13.8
